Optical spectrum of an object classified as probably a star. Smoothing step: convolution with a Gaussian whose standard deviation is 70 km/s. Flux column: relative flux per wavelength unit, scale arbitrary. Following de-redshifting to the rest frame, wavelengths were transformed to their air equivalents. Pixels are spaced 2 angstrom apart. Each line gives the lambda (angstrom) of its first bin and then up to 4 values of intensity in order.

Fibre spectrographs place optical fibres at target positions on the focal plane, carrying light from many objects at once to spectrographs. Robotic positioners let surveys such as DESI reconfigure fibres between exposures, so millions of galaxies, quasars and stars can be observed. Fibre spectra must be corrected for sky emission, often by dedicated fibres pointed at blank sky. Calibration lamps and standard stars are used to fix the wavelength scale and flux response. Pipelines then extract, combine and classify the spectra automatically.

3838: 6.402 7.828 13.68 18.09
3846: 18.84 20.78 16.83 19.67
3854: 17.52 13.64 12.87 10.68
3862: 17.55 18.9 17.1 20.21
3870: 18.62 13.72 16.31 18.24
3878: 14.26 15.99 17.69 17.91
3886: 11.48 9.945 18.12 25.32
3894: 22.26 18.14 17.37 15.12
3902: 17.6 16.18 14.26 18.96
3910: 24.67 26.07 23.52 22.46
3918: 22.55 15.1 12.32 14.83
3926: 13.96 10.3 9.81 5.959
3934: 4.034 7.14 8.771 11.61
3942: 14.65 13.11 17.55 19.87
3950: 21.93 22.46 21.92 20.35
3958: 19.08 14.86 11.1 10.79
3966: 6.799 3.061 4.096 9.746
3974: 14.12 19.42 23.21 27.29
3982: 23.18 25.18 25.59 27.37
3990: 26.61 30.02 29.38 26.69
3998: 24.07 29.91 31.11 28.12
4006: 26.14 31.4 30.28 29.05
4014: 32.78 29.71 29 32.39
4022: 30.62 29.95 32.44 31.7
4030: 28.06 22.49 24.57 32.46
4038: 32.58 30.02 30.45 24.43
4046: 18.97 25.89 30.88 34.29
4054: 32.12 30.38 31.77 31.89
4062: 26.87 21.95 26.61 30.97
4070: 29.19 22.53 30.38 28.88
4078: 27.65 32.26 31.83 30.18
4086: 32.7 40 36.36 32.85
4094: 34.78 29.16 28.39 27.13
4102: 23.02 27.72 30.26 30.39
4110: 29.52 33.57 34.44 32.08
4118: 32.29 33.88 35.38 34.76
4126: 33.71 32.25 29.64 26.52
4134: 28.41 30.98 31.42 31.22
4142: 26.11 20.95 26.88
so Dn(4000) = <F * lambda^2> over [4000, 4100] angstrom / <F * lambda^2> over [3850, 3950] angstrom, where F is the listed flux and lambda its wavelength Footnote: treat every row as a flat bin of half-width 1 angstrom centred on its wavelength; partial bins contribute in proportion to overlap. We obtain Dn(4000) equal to 2.0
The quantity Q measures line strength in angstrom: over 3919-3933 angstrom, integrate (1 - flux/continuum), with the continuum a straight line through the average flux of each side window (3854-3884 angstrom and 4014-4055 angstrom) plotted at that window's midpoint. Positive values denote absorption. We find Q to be 6.0 angstrom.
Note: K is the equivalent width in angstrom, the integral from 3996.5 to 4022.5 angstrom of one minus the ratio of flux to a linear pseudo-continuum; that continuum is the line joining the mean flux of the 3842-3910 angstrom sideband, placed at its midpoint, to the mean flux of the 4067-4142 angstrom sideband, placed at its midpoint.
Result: -4.49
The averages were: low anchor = 17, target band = 29.5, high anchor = 30.9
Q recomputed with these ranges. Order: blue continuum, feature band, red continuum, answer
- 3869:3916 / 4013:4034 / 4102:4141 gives -3.4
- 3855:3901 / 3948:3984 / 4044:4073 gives 9.3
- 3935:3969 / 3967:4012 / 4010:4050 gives -3.6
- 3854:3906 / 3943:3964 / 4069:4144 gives 3.2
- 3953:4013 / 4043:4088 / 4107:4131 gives -1.0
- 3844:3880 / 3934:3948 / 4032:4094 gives 6.3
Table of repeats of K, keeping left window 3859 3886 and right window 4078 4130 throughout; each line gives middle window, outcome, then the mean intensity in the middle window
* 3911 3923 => -0.58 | 20.3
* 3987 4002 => -2.05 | 27.9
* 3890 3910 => -0.40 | 18.7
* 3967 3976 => 5.48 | 9.05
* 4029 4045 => -0.43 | 28.1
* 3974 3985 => 0.38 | 22.8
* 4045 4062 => -0.51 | 29.4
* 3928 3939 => 7.02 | 7.43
